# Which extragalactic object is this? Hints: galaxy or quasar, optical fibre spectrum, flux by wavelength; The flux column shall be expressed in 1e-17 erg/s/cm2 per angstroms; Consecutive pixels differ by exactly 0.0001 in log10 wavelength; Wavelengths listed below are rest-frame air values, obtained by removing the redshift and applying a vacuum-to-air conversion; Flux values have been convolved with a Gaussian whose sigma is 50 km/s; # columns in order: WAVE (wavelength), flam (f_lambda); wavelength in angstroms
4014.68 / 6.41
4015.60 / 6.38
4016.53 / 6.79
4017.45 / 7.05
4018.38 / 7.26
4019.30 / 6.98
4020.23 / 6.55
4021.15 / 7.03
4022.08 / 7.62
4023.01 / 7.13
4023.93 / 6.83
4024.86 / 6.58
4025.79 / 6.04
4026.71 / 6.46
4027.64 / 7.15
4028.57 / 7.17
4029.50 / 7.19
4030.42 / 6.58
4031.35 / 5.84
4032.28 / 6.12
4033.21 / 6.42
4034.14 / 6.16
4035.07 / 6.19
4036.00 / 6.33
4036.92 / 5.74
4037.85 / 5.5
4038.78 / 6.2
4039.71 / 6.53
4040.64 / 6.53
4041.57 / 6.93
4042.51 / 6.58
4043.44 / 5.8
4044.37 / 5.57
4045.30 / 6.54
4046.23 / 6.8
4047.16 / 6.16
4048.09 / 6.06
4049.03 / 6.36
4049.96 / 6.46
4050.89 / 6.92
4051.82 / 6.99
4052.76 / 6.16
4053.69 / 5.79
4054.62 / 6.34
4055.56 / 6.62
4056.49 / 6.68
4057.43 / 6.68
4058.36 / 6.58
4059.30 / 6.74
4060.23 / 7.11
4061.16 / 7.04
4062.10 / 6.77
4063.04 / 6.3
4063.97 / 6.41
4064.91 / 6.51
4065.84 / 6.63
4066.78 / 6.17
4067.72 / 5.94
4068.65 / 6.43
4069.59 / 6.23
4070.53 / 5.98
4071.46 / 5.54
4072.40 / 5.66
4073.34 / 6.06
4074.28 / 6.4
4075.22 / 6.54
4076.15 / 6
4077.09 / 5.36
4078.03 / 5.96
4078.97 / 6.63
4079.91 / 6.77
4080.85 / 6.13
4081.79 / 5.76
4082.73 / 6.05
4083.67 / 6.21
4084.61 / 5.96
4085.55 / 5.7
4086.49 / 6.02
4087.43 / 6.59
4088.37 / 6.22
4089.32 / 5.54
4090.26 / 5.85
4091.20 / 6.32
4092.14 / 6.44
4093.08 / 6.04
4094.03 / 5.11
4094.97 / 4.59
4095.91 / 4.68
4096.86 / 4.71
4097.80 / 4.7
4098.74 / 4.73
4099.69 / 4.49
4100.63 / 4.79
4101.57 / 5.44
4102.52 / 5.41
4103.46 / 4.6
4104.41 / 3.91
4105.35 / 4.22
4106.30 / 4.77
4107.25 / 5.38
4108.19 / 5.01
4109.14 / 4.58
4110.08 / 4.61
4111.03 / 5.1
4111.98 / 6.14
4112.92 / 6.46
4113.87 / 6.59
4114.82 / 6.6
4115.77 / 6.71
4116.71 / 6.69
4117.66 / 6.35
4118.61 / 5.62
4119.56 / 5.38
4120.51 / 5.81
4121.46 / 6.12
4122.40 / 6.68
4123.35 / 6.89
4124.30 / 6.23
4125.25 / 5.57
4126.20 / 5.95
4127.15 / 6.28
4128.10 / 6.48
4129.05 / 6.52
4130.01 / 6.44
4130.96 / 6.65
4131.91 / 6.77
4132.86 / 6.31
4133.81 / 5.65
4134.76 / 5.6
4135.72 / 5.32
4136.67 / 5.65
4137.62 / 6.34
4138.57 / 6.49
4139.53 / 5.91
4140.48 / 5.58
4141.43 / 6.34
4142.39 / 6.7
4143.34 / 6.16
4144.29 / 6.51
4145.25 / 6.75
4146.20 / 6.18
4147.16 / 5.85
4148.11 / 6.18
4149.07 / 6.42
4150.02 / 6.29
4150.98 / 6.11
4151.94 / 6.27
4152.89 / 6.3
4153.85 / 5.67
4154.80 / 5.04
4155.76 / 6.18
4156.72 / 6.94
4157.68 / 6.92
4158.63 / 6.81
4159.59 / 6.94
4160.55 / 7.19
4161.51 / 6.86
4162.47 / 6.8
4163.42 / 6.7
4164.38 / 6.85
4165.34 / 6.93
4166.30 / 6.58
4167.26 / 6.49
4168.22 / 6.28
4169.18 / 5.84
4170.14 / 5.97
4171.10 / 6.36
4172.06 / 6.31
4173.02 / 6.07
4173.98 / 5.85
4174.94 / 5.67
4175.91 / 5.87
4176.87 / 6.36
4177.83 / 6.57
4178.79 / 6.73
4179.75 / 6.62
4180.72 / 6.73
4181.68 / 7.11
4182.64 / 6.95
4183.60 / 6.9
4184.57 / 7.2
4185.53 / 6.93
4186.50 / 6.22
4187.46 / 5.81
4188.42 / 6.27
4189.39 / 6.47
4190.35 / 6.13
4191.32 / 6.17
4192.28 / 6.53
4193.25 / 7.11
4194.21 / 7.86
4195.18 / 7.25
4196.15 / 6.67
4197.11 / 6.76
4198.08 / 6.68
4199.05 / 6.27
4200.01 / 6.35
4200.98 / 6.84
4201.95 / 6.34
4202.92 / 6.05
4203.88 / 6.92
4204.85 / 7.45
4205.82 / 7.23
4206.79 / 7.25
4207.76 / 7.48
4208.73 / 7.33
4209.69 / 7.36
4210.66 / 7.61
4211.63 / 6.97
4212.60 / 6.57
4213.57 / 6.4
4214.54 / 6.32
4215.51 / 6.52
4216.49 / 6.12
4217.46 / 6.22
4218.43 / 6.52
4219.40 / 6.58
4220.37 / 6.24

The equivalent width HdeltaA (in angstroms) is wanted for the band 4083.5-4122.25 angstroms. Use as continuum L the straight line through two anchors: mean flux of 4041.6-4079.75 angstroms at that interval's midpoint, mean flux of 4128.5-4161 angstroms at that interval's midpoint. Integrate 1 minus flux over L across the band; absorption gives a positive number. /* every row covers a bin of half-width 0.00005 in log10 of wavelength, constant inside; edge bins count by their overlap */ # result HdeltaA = 4.8 angstroms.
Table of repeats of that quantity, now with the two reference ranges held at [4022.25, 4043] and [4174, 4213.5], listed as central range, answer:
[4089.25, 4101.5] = 2.5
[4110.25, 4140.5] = 2.2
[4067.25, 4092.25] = 1.8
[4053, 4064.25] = -0.1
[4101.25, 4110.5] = 2.5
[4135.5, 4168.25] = 1.4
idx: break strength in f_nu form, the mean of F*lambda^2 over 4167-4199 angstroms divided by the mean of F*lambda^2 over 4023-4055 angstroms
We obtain 1.1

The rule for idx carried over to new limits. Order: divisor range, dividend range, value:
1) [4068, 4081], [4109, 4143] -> 1.02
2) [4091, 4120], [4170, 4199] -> 1.27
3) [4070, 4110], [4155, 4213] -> 1.26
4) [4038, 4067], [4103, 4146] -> 0.95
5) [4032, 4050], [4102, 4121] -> 0.91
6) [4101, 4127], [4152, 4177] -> 1.15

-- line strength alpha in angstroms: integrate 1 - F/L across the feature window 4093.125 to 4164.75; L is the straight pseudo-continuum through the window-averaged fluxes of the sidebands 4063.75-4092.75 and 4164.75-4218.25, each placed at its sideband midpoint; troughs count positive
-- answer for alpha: 4.9 angstroms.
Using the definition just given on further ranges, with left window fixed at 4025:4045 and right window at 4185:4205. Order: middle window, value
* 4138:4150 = 0.49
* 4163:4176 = 0.57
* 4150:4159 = 0.41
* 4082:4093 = 0.61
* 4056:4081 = 0.20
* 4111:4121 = 0.46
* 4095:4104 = 2.27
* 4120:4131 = 0.35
